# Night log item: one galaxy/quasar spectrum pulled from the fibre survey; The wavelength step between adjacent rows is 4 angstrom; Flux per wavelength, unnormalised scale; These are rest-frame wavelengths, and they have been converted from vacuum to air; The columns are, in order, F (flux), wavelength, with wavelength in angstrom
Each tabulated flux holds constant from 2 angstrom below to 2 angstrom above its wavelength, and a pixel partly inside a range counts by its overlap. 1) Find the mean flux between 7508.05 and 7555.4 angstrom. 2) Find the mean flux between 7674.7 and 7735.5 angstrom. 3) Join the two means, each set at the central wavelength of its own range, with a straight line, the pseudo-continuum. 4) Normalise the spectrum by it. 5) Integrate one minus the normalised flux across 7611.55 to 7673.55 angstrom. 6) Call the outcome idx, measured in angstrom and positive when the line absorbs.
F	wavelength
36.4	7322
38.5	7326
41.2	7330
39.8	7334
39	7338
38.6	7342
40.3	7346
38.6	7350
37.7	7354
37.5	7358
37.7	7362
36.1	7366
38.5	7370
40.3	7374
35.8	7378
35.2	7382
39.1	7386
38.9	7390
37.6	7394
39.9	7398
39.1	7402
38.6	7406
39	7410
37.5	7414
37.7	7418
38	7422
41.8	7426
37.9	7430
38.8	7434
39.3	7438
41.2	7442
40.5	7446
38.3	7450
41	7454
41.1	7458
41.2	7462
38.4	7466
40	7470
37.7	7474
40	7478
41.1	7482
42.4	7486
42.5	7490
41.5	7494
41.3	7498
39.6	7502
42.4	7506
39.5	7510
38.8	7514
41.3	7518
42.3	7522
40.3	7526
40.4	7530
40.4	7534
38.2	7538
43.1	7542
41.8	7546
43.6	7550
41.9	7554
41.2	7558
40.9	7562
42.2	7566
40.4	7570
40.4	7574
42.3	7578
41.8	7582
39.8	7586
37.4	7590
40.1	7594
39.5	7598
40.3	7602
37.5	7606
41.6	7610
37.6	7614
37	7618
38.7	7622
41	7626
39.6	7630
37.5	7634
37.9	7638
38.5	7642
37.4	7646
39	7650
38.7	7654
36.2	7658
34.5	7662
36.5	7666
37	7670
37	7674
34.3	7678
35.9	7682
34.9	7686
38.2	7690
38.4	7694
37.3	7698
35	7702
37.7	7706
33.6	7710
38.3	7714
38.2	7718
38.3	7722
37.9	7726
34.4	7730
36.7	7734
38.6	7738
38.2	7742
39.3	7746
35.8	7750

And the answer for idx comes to 0.6 angstrom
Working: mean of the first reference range 41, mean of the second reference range 36.6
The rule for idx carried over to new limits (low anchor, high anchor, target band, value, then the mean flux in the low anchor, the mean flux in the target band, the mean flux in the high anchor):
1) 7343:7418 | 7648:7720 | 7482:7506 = -2.47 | 38.2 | 41.5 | 36.7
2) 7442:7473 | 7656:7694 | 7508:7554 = -2.59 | 40.1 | 40.9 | 36.2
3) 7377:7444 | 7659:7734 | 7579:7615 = -2.32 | 38.6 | 39.6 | 36.5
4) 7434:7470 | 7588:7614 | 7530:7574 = -1.96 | 40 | 41.3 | 39.3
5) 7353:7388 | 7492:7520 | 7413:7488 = -0.65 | 37.5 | 39.7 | 40.6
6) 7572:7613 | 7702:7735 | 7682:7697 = 0.20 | 40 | 37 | 36.8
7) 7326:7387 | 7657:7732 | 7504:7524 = -1.80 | 38.4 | 40.9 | 36.5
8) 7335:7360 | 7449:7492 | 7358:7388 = 1.15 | 38.7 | 37.5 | 40.4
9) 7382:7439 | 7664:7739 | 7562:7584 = -2.22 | 38.7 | 41.4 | 36.7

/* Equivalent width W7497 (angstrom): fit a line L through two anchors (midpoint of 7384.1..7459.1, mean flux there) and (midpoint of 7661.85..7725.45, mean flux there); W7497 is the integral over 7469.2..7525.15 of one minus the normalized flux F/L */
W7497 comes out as -3.3 angstrom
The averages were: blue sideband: 39.2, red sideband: 36.7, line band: 40.7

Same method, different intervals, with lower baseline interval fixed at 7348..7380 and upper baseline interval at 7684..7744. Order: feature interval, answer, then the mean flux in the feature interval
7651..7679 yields 0.50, 36.5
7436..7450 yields -0.91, 40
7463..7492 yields -2.16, 40.3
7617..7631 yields -0.73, 39.2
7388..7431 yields -1.22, 38.7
